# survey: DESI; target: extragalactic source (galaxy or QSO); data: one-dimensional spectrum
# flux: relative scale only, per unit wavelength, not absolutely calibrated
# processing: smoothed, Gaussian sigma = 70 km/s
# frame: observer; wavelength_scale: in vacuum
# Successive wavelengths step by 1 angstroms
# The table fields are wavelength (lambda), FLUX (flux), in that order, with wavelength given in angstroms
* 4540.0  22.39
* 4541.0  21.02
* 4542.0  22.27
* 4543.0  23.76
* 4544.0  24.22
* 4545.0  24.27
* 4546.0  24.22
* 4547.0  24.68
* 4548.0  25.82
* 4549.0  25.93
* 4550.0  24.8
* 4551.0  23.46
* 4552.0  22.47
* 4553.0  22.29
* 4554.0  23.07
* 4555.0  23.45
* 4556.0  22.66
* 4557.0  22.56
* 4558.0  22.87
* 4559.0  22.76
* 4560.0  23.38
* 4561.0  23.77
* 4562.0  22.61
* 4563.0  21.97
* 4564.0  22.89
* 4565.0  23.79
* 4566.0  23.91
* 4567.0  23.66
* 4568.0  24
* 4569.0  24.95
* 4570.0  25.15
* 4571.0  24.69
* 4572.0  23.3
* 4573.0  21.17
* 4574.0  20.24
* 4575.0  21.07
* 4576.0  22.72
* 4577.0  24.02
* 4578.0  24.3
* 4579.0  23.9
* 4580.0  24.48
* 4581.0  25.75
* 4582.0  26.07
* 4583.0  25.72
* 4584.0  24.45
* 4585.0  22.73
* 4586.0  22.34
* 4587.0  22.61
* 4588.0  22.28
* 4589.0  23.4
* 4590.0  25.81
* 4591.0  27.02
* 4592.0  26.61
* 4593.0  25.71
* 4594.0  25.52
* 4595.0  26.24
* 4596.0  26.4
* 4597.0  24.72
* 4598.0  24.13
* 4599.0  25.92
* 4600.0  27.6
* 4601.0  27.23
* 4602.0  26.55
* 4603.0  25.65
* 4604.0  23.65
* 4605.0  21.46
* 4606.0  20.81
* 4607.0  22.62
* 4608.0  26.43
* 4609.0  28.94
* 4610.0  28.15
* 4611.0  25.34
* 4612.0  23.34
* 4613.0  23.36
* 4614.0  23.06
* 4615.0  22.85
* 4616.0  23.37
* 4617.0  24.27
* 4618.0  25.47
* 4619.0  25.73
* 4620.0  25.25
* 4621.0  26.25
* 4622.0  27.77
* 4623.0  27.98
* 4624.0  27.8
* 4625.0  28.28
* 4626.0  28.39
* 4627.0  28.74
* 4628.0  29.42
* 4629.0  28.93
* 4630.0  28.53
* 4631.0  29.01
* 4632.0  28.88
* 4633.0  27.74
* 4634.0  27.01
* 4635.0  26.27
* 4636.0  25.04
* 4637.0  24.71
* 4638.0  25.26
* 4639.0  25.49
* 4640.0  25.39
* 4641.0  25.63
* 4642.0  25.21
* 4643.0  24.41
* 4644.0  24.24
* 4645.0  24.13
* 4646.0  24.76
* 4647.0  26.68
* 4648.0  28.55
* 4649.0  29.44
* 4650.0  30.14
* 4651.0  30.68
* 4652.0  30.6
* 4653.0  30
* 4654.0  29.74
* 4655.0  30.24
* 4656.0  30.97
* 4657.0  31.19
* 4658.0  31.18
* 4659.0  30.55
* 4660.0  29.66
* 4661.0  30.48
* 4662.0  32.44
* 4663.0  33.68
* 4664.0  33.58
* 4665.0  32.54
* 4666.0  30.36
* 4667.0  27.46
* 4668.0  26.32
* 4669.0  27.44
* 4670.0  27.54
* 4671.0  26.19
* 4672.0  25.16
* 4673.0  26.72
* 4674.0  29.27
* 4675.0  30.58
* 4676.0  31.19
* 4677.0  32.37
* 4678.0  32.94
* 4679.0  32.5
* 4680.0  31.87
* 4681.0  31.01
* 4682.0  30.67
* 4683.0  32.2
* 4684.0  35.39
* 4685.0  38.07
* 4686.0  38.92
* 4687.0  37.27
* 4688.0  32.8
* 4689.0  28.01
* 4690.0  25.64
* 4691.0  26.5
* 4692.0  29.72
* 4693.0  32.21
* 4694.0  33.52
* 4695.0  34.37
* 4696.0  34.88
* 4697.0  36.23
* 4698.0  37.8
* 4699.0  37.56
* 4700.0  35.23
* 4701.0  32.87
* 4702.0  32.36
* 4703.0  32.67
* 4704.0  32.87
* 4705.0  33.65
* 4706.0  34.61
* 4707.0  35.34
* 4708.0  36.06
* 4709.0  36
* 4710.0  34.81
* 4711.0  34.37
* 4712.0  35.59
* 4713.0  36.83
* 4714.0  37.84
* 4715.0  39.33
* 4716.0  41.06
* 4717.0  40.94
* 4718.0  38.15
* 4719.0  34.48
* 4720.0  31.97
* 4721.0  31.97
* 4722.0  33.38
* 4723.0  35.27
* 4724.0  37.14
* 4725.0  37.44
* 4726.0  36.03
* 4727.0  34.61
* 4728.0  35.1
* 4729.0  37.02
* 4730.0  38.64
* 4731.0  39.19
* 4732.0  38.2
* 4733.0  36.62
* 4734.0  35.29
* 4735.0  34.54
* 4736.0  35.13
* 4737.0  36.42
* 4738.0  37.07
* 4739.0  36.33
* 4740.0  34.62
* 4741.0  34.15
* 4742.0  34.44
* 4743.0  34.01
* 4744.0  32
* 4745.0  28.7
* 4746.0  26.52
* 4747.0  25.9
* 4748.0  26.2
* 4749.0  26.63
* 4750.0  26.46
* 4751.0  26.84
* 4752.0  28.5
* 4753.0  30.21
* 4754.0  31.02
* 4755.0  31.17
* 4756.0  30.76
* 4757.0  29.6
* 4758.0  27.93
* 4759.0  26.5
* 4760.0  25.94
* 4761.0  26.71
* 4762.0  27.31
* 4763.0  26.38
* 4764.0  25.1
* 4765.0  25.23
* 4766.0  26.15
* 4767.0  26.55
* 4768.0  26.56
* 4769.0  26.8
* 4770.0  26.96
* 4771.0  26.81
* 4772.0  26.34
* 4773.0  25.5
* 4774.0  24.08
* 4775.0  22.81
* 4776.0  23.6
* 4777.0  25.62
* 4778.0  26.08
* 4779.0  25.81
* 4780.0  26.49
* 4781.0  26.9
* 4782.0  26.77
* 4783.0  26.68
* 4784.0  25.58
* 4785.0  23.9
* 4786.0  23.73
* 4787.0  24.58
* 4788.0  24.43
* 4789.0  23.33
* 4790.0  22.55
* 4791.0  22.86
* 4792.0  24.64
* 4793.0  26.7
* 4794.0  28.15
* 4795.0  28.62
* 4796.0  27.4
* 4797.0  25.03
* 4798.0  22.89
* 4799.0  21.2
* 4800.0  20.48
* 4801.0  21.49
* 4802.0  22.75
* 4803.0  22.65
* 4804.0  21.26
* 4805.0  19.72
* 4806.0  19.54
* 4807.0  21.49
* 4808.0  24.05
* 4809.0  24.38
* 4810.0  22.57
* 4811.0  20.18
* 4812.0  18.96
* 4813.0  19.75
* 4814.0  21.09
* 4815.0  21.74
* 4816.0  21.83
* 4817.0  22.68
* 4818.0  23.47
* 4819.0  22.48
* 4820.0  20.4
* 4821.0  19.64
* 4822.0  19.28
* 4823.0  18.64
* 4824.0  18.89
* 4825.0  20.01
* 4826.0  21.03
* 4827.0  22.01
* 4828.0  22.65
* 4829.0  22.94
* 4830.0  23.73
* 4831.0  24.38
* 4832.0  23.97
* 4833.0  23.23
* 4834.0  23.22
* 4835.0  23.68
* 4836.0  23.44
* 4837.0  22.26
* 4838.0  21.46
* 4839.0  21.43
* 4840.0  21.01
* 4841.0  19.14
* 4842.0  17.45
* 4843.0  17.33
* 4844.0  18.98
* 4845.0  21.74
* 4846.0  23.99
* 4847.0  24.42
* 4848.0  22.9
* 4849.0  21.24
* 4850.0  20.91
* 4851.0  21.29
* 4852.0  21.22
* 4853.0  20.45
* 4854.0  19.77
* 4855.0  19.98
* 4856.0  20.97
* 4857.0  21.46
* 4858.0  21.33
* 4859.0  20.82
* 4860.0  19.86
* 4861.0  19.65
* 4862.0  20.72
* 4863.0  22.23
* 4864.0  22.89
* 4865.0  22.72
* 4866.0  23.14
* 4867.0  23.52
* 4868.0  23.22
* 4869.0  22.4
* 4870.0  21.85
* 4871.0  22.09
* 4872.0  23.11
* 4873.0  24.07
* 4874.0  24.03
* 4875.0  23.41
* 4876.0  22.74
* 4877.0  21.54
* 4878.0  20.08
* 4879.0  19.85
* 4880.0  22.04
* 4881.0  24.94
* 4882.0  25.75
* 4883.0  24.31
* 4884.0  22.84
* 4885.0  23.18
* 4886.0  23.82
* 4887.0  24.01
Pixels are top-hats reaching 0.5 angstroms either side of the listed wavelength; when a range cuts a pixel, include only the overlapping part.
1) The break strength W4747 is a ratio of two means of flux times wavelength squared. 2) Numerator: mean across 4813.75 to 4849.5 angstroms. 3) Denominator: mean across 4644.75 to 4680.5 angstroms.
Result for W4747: 0.78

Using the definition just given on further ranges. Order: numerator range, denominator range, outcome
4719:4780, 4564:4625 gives 1.32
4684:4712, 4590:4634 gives 1.35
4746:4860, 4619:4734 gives 0.79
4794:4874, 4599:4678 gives 0.86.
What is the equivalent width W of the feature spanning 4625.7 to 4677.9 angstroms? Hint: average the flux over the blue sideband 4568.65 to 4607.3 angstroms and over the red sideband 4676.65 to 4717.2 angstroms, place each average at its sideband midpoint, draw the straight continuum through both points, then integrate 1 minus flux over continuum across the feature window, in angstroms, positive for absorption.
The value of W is 2.8 angstroms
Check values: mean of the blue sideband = 24.3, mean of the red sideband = 34.2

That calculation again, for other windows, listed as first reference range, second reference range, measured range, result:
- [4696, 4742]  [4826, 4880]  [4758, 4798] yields 5.4 angstroms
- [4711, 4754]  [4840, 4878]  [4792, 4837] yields 6.2 angstroms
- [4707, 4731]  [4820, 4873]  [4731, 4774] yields 3.6 angstroms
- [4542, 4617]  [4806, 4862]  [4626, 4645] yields -2.5 angstroms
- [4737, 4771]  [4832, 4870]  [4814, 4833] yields 1.6 angstroms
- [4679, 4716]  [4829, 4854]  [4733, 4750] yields -1.1 angstroms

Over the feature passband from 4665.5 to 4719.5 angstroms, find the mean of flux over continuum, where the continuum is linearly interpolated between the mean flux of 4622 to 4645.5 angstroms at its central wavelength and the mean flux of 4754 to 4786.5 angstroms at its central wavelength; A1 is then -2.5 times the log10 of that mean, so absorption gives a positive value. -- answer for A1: -0.23 mag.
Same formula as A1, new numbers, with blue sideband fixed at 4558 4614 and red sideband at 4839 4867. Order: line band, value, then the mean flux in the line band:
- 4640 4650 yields -0.110 mag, 26.1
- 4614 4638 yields -0.126 mag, 26.7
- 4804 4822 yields 0.011 mag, 21.3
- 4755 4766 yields -0.224 mag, 27.3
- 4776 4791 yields -0.145 mag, 25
